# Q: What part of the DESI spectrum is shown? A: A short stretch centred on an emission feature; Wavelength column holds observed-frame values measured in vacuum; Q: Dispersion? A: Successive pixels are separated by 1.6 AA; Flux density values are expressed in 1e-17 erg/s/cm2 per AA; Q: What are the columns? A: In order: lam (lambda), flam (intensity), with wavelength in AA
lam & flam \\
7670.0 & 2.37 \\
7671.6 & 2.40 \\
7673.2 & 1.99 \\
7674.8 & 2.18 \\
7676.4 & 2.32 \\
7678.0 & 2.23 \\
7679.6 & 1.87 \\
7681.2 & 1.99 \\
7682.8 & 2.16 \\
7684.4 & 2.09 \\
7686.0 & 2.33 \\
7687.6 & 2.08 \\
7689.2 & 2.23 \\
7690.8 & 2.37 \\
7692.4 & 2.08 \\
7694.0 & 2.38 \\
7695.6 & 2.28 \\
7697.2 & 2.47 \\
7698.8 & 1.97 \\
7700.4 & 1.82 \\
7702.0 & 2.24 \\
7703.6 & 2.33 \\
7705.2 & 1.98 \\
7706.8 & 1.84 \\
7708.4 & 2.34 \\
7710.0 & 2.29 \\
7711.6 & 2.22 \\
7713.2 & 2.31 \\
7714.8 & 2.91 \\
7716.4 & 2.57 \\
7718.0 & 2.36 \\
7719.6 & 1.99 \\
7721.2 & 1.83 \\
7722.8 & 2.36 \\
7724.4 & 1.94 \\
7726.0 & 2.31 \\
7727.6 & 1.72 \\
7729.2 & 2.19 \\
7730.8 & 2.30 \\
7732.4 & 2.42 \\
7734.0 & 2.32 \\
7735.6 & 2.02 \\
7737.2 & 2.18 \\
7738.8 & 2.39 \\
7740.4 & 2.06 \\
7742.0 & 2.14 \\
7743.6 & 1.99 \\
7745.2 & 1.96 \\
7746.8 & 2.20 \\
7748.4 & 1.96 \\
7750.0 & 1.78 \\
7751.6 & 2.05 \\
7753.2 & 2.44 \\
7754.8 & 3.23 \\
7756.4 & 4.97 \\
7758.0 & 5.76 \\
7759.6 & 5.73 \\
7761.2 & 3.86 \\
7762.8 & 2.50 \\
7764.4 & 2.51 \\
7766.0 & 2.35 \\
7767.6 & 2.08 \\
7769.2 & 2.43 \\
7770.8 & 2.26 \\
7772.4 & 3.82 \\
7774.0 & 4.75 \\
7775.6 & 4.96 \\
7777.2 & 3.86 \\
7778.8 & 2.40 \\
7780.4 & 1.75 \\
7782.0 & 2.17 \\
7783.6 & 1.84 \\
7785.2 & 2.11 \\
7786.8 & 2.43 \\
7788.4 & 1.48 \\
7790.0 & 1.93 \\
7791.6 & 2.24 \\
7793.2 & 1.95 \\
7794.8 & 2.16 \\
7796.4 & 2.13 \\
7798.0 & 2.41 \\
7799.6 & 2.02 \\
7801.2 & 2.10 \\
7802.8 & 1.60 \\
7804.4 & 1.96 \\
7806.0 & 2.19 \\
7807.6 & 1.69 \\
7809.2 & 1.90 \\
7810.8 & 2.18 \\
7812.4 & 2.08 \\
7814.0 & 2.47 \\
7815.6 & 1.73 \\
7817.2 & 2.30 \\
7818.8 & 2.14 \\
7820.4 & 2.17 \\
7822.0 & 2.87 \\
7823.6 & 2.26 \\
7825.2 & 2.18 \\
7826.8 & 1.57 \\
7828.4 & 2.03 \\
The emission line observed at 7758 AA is [S II]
